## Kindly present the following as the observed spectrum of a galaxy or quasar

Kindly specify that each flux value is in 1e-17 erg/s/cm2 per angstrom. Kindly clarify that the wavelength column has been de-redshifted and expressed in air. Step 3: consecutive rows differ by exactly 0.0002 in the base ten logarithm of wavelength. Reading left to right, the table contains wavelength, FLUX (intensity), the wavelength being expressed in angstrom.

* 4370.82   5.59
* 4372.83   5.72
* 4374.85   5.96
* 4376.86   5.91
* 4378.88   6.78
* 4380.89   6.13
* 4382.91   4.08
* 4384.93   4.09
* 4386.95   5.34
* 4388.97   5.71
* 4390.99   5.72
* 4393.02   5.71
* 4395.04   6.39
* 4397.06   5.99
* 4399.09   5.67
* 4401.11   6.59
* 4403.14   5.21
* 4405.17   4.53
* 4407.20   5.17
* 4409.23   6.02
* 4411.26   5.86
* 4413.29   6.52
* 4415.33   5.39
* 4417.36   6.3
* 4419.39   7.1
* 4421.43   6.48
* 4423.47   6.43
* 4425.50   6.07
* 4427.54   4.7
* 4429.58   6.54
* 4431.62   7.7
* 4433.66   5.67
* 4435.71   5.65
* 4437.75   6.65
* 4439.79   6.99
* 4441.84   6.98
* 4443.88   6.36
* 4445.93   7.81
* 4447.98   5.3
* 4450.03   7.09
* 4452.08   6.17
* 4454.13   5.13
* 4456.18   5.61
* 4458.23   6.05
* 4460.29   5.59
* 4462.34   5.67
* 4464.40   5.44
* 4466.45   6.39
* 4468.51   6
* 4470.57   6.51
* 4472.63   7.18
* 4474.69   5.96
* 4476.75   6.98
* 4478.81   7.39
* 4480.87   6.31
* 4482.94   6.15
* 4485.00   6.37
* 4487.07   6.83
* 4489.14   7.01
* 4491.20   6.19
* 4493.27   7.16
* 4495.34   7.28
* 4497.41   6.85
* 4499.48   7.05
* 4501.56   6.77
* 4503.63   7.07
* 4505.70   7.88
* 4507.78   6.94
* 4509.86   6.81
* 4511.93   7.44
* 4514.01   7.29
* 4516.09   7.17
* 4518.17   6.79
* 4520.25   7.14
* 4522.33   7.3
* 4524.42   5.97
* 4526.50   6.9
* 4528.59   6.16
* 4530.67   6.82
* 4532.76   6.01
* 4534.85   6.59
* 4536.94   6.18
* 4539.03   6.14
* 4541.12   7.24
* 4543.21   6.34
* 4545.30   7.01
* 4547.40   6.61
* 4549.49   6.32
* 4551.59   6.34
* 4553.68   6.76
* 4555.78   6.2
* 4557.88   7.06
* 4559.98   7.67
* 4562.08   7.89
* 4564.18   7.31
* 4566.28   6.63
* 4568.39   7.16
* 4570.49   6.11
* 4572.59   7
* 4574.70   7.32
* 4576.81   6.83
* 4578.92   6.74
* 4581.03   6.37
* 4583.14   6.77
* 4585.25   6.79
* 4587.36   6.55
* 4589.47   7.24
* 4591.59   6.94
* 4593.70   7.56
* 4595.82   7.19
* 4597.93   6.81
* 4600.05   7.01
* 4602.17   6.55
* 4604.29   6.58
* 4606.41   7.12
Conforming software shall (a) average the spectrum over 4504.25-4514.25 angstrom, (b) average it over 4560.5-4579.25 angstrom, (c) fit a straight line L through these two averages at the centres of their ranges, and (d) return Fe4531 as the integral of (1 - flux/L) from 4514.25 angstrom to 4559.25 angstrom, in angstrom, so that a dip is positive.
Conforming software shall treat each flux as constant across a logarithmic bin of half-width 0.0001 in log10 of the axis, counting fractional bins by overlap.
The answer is 3.2 angstrom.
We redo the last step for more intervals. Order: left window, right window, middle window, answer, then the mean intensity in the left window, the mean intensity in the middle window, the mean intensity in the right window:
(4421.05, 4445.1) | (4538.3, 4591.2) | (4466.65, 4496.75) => -0.60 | 6.36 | 6.66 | 6.82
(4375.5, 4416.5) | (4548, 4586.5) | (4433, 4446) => -1.25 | 5.65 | 6.52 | 6.84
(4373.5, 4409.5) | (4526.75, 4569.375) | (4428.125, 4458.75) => -1.99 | 5.6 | 6.36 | 6.72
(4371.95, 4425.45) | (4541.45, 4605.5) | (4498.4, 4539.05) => -1.94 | 5.81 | 6.84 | 6.86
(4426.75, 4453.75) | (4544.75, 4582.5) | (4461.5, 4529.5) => -1.37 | 6.41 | 6.74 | 6.85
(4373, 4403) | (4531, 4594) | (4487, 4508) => -2.08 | 5.7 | 7.01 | 6.78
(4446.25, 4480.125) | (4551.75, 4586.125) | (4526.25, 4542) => 0.44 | 6.19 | 6.48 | 6.9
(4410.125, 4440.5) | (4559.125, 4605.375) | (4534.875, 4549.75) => 0.47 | 6.26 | 6.56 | 6.95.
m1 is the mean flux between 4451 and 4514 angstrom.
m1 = 6.55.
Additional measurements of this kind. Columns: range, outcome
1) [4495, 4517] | 7.14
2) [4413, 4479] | 6.28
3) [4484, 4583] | 6.83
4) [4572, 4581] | 6.9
